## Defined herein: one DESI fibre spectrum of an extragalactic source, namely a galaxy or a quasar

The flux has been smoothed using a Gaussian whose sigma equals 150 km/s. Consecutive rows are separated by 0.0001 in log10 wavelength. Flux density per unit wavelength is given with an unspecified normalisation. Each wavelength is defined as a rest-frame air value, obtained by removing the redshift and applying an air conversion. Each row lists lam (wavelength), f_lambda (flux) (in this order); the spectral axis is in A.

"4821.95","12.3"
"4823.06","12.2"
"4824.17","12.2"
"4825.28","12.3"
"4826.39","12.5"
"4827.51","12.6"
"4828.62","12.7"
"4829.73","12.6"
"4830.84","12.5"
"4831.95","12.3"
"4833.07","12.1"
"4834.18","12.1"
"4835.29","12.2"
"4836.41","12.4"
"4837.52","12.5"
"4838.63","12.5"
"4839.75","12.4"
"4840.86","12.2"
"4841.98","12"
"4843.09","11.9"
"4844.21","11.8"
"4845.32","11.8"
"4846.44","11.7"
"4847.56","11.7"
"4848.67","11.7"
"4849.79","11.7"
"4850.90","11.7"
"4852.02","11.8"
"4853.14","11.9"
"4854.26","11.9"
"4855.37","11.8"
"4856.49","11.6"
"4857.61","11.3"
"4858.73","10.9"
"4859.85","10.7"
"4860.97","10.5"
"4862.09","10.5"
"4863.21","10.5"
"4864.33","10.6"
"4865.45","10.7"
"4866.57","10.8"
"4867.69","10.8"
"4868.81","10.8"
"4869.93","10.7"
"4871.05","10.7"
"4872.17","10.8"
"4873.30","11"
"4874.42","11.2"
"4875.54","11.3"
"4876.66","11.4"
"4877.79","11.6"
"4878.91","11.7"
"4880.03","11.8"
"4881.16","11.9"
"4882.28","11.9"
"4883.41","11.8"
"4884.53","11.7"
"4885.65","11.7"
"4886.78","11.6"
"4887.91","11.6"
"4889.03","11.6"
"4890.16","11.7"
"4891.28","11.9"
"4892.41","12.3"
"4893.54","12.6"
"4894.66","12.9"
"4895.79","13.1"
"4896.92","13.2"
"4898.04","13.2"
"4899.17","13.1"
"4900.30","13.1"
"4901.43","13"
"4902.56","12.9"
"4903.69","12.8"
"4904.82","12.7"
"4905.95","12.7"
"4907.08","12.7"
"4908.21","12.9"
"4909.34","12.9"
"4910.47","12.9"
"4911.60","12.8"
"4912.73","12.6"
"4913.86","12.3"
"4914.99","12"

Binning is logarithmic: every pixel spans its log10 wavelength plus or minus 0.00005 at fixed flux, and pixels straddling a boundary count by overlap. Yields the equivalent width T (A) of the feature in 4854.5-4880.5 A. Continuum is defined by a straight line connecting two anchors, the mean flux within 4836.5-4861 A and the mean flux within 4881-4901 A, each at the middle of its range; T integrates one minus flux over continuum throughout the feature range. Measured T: 2.1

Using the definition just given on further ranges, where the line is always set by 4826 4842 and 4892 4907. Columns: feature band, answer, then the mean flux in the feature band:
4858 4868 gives 1.5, 10.7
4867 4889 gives 2.3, 11.4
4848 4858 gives 0.6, 11.7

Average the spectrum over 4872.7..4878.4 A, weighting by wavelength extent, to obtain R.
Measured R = 11.3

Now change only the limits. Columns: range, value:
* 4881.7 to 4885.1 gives 11.8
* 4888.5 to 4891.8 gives 11.7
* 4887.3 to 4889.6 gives 11.6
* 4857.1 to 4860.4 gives 11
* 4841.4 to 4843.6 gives 12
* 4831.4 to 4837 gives 12.2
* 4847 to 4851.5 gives 11.7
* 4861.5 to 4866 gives 10.6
